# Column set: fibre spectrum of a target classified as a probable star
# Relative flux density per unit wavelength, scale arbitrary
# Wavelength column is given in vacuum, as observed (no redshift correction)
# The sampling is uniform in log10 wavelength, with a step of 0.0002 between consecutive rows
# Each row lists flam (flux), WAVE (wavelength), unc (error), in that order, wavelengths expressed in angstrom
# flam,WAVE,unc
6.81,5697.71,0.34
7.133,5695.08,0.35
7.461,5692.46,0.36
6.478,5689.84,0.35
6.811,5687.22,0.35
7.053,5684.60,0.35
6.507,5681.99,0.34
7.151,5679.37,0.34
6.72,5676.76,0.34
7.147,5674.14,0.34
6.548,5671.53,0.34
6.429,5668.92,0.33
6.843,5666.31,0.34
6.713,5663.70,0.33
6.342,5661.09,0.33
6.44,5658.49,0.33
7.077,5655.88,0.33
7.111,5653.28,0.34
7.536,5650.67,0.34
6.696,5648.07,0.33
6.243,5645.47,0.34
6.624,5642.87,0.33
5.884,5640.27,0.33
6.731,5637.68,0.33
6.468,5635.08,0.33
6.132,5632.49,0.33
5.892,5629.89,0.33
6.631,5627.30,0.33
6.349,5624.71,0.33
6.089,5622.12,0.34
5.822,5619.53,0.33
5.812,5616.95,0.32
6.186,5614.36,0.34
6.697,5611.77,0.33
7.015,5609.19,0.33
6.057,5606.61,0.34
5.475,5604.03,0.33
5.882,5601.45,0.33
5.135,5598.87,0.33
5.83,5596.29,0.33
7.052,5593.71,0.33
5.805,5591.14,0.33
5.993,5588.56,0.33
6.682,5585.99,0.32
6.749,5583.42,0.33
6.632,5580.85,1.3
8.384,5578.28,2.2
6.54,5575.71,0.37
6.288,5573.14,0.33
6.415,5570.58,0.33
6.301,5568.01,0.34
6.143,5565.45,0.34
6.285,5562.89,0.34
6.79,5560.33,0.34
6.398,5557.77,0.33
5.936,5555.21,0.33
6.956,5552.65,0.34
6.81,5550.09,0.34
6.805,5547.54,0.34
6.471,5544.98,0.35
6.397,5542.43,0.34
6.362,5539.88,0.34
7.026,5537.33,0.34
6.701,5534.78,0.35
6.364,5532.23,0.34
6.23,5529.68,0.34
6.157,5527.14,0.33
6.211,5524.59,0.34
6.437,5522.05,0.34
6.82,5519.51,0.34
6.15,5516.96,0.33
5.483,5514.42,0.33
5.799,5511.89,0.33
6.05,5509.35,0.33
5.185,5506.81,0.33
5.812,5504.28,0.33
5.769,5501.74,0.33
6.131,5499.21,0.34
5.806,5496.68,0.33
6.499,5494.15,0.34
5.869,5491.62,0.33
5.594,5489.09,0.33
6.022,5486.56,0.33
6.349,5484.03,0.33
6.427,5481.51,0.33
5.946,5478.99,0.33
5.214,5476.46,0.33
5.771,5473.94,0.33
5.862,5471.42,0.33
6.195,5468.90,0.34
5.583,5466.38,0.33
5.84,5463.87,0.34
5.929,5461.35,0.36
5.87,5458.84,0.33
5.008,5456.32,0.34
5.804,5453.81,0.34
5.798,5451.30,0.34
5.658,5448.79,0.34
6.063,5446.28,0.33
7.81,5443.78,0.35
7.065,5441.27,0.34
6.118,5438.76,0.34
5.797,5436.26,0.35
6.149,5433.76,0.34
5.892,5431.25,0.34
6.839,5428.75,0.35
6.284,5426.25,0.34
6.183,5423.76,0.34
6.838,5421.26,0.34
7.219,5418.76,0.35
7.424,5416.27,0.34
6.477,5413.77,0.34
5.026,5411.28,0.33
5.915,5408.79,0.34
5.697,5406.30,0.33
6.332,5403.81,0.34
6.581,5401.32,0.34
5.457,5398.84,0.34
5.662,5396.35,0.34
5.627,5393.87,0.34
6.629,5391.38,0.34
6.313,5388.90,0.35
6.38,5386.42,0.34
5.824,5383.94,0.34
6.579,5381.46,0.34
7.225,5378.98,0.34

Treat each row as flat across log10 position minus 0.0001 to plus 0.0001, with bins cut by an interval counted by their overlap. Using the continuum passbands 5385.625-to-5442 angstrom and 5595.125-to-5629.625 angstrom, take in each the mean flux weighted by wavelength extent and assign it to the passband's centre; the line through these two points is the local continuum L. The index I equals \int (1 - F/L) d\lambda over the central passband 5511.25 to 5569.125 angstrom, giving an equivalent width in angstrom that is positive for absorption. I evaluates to -2.49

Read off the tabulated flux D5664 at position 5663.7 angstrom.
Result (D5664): 6.713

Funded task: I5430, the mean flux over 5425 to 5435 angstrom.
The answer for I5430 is 6.29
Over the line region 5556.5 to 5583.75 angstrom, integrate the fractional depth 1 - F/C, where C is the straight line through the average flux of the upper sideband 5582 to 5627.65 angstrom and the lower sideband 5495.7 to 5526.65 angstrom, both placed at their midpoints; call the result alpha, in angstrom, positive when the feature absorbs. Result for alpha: -2.3 angstrom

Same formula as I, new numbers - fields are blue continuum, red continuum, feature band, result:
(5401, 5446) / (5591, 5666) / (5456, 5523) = 5.0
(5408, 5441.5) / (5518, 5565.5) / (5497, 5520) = 2.1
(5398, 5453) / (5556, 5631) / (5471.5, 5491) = 1.3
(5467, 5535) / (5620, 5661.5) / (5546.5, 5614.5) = -1.4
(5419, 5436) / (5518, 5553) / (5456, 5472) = 1.6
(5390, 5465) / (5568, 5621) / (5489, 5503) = 0.6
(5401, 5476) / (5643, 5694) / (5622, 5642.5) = 1.2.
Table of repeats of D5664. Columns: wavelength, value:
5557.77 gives 6.398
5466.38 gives 5.583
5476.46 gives 5.214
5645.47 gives 6.243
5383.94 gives 5.824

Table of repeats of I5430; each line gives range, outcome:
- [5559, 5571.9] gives 6.39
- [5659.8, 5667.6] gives 6.63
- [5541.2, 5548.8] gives 6.56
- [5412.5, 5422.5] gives 6.98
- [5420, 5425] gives 6.5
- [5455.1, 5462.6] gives 5.6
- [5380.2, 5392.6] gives 6.35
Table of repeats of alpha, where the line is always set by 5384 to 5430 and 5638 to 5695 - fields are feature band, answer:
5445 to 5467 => 2.15 angstrom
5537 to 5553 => -0.31 angstrom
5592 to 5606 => 1.58 angstrom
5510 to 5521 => 0.68 angstrom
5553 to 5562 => 0.17 angstrom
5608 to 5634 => 1.61 angstrom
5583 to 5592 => 0.44 angstrom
